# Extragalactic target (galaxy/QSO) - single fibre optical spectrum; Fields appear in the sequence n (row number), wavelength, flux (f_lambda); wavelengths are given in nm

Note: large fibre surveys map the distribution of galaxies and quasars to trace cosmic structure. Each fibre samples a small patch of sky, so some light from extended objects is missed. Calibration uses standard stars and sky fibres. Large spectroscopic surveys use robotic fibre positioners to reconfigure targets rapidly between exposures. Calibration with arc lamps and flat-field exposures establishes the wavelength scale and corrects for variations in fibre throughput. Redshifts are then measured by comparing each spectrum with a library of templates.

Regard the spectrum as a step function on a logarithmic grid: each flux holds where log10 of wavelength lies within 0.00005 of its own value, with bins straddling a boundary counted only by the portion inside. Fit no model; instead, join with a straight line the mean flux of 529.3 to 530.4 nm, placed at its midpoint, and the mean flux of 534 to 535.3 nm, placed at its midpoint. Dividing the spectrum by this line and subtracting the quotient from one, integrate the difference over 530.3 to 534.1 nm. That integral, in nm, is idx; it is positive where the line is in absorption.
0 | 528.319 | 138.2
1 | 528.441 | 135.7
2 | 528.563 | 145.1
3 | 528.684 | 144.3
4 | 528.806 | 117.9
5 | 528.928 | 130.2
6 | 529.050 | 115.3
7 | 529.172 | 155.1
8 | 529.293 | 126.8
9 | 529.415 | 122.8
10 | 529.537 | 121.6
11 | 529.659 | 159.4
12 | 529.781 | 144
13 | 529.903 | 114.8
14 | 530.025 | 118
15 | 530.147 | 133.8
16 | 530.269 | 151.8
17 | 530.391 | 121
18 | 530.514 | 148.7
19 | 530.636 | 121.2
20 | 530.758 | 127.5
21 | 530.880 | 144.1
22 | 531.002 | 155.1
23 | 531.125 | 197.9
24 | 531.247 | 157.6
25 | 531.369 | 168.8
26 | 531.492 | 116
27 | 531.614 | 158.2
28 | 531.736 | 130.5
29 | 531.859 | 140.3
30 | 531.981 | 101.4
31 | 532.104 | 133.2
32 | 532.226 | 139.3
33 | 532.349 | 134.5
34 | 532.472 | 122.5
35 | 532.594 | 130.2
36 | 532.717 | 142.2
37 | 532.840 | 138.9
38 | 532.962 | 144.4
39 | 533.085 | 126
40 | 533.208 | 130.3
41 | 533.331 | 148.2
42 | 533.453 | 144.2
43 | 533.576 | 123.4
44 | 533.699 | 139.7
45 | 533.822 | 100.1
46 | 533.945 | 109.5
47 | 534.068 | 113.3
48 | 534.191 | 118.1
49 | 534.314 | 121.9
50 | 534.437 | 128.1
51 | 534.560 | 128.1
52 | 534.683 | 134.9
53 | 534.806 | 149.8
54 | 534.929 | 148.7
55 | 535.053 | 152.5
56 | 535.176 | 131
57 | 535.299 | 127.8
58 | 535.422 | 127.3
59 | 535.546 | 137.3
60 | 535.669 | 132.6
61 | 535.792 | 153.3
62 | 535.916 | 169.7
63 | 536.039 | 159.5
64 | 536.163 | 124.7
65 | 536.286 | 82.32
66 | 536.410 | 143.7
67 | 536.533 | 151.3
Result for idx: -0.11 nm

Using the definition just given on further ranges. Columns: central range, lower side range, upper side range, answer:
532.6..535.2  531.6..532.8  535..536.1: 0.11 nm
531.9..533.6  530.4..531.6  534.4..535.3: 0.12 nm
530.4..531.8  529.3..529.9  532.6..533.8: -0.13 nm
